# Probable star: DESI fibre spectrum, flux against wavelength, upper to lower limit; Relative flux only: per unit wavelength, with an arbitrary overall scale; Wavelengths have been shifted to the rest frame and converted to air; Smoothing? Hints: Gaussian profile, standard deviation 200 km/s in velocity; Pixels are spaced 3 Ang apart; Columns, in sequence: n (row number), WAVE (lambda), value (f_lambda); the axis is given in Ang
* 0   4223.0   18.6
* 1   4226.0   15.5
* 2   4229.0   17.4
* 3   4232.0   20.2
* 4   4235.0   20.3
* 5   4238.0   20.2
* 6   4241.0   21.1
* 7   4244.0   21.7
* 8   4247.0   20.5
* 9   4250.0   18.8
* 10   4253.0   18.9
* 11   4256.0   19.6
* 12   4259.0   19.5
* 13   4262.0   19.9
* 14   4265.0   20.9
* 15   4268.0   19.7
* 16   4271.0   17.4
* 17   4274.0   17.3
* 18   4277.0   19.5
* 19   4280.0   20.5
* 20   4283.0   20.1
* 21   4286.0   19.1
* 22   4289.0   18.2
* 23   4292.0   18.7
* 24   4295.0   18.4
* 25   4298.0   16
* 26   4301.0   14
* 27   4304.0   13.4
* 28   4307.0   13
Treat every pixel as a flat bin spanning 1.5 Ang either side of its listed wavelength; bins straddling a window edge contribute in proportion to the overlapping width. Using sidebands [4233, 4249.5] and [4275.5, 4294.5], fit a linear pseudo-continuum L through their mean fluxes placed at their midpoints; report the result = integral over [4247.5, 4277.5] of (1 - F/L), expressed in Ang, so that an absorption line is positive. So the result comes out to 1.2 Ang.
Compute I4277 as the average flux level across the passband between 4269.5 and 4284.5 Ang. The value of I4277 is 19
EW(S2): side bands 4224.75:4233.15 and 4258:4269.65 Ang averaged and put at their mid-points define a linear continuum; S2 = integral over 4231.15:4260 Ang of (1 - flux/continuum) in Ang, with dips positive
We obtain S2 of -2.1 Ang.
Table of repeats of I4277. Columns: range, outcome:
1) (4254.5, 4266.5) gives 20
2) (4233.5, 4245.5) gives 20.8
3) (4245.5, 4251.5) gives 19.7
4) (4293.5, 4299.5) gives 17.2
